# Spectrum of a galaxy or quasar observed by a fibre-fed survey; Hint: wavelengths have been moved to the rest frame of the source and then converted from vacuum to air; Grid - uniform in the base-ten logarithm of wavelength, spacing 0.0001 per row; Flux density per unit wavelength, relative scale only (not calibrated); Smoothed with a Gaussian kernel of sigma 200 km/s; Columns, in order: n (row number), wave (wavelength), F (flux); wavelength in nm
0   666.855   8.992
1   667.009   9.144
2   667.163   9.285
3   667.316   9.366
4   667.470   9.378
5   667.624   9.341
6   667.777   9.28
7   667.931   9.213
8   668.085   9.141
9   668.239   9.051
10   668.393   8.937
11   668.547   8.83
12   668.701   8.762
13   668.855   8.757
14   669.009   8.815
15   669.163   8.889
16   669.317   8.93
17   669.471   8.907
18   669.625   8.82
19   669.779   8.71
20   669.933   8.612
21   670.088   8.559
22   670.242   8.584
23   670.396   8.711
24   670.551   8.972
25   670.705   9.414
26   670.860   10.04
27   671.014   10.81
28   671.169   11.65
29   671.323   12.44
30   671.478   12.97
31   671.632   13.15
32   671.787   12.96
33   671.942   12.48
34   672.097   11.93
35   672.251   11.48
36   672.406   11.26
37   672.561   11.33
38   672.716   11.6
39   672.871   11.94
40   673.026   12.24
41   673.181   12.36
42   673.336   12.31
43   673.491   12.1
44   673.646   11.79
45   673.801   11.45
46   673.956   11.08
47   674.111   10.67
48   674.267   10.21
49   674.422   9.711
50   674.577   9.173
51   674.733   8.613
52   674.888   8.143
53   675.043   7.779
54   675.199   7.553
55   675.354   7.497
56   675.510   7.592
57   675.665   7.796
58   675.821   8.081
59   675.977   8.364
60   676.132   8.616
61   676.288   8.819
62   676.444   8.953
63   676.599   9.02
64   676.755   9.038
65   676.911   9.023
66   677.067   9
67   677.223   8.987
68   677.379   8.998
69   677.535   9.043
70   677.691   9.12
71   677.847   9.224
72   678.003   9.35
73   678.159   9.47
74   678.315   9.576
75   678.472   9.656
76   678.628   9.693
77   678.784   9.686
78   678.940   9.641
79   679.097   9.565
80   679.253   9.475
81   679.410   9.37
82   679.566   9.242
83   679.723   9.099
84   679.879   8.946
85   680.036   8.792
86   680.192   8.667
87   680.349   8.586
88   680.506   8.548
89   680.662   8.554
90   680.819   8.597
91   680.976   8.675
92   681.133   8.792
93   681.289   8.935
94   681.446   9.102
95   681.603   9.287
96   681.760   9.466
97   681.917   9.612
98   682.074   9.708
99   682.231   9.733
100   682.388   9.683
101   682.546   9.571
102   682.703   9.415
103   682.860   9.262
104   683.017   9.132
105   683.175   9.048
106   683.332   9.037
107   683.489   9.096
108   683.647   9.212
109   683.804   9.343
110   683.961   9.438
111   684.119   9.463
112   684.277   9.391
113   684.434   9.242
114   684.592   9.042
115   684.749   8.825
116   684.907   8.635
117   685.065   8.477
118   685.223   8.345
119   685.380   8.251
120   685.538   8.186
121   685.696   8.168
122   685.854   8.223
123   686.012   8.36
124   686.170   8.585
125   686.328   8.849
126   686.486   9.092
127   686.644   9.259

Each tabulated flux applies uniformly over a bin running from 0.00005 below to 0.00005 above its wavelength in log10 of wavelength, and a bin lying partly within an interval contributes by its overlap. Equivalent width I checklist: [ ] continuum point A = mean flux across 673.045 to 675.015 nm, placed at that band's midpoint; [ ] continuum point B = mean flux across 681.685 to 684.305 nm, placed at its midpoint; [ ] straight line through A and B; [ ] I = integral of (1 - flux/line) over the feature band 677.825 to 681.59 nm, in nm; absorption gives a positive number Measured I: 0.27 nm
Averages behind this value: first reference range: 10.6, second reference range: 9.39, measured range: 9.14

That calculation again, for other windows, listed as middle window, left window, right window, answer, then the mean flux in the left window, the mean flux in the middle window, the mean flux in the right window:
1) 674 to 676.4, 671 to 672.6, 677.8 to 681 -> 0.49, 12.1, 8.61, 9.17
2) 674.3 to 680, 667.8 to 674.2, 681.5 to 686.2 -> 0.49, 10.4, 8.92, 9.04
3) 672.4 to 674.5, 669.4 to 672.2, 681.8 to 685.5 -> -0.26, 10.4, 11.4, 9.16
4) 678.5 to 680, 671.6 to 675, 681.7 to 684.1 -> 0.10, 11.2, 9.4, 9.38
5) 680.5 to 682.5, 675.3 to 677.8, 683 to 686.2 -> -0.09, 8.64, 9.16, 8.83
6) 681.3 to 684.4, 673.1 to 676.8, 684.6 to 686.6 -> -0.21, 9.45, 9.36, 8.53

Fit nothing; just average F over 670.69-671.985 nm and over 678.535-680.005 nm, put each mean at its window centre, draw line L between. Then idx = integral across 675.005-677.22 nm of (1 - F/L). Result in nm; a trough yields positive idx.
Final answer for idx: 0.42 nm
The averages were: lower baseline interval 11.9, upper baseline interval 9.4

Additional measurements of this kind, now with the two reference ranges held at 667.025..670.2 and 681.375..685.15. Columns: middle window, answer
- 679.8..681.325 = 0.08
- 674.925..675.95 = 0.15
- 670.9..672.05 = -0.41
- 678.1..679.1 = -0.05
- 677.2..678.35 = -0.01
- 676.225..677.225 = 0.02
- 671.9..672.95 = -0.31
